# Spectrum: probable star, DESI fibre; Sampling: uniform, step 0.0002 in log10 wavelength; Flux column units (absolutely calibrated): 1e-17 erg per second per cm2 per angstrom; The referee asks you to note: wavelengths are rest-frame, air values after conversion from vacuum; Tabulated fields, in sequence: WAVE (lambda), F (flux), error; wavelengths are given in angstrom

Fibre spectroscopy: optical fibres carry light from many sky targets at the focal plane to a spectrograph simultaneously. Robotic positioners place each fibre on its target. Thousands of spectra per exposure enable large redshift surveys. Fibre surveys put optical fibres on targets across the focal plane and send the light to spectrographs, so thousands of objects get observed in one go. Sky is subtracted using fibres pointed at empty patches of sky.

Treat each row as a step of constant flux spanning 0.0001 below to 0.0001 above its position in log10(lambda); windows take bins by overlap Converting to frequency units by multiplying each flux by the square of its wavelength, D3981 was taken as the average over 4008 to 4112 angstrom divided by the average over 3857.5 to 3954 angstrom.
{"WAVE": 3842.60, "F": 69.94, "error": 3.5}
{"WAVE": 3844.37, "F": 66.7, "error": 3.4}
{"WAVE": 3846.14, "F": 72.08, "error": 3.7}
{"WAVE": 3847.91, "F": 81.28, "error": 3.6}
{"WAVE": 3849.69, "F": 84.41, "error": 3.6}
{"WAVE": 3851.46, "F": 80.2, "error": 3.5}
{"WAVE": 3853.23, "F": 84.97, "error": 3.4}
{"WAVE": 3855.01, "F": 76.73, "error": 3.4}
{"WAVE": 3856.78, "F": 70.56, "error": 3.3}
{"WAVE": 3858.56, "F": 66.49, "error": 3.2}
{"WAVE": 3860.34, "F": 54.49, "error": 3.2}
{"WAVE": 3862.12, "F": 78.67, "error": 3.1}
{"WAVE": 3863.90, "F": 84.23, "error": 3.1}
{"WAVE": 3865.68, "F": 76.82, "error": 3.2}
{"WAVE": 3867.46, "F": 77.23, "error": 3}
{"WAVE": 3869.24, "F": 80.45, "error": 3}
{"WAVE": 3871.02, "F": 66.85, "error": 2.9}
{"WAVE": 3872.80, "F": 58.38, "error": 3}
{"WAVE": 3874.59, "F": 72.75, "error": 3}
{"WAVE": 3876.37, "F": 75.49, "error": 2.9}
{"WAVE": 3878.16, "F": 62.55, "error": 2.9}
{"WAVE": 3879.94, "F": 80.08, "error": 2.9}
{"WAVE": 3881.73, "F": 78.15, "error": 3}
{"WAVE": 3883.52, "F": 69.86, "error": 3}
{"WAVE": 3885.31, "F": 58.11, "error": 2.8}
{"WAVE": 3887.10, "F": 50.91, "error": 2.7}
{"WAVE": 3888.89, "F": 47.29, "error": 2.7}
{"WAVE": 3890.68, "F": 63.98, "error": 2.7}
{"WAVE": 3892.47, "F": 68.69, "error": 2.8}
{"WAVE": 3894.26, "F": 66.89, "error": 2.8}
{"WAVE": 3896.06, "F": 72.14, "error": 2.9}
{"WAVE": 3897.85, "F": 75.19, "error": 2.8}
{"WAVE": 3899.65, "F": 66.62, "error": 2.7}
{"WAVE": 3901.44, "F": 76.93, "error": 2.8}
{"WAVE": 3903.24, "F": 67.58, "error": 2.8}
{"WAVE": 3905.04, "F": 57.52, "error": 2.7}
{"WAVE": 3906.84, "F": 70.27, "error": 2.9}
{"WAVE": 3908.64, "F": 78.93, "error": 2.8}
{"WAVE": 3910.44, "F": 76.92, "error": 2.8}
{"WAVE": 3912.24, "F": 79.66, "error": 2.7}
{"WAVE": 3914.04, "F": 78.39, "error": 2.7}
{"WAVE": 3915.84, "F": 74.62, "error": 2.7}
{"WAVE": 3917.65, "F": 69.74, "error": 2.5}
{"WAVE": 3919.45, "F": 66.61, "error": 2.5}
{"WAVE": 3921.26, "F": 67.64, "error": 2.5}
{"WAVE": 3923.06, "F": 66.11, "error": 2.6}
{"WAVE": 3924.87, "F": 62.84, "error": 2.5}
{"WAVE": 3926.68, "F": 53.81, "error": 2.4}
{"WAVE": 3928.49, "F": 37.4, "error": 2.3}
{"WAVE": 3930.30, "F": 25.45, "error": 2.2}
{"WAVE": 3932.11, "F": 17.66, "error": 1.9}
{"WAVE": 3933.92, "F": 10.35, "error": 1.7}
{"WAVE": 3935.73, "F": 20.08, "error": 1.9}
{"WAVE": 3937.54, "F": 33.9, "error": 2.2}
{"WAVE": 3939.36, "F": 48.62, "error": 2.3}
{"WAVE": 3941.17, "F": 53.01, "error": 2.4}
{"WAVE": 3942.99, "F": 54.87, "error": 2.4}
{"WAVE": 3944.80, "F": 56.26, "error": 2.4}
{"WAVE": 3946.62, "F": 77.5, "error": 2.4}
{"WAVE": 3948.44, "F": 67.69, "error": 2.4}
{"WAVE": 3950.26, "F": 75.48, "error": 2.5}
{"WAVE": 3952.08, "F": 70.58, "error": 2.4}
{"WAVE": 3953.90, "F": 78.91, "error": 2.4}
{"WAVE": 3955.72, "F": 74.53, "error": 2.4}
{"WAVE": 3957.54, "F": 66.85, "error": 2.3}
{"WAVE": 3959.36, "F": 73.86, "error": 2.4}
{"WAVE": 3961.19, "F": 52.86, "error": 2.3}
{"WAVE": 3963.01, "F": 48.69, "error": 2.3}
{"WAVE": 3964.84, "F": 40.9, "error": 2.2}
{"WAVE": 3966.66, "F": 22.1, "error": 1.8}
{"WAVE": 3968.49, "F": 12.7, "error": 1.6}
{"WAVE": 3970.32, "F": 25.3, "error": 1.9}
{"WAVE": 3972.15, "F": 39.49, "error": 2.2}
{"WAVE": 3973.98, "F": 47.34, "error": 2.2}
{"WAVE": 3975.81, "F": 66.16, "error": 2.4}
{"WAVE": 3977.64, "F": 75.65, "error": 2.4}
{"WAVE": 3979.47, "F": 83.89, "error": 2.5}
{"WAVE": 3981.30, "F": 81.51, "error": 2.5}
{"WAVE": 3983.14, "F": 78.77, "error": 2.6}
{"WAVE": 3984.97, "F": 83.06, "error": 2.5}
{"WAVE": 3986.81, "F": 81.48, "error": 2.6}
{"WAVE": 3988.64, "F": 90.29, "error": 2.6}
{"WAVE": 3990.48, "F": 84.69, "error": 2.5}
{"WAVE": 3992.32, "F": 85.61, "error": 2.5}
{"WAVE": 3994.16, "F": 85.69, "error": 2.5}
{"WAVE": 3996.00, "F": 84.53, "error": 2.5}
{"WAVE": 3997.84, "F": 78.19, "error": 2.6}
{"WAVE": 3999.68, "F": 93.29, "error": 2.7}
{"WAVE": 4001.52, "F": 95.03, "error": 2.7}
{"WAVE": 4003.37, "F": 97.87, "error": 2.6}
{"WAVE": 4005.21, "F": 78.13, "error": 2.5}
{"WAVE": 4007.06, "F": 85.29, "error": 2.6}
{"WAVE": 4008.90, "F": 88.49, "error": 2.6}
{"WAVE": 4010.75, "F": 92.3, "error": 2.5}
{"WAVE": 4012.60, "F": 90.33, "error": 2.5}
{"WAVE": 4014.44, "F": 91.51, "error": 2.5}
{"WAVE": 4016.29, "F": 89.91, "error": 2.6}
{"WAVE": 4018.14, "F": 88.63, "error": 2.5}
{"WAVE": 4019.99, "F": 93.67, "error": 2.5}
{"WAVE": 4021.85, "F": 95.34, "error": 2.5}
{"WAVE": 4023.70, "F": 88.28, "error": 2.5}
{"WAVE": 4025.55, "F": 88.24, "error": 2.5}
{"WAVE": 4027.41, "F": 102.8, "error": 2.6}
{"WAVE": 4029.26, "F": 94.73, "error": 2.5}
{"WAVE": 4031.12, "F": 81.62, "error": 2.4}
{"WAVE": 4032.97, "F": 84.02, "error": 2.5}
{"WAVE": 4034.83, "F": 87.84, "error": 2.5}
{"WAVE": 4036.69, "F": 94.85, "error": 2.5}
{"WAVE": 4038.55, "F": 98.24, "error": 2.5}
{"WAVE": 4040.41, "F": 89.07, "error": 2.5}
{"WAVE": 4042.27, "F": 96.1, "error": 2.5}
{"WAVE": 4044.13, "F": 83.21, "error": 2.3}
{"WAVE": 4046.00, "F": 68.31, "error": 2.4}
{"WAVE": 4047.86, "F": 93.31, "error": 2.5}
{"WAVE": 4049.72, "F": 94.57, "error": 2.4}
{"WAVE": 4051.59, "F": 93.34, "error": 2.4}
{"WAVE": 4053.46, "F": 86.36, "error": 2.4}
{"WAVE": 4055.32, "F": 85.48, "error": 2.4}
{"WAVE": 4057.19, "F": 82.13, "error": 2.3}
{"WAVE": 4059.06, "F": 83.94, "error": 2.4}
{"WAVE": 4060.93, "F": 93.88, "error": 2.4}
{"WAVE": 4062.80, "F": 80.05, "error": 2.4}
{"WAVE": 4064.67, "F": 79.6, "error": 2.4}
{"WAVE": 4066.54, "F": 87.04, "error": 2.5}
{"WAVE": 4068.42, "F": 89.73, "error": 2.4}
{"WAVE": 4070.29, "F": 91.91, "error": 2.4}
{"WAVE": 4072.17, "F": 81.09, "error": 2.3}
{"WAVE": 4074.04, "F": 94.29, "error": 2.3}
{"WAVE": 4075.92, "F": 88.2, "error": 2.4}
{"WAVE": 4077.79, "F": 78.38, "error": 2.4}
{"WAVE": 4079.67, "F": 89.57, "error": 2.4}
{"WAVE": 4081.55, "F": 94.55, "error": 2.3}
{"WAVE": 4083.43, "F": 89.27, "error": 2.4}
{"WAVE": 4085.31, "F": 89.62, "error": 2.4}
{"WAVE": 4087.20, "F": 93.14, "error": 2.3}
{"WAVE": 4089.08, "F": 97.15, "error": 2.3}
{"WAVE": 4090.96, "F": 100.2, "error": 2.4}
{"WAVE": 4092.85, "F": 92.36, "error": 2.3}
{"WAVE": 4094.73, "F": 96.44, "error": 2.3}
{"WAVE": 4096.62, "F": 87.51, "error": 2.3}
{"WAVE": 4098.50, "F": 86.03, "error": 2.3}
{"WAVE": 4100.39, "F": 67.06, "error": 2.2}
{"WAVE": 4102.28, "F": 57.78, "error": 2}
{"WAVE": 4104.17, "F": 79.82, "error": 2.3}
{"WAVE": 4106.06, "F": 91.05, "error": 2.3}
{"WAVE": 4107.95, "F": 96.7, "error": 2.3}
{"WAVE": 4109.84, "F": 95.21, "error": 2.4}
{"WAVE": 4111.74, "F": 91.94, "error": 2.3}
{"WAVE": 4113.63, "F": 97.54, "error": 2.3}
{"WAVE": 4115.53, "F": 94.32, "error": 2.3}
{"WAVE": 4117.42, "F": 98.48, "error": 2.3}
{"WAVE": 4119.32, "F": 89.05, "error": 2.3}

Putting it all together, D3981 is 1.5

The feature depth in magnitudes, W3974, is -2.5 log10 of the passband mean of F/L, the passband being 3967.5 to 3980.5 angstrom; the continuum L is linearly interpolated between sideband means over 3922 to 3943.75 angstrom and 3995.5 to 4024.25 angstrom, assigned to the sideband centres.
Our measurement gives 0.325 mag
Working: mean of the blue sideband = 40.4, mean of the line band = 50.2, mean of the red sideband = 89.5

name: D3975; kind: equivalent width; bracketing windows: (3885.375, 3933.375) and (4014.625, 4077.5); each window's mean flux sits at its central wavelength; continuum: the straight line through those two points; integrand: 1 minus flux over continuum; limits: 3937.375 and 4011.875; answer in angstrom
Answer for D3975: 6.4 angstrom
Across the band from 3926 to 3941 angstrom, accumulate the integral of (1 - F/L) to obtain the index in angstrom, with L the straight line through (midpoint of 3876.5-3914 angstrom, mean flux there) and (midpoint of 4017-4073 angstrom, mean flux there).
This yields 8.6 angstrom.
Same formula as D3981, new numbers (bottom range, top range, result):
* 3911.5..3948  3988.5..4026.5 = 1.75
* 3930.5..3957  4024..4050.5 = 1.79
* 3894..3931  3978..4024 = 1.38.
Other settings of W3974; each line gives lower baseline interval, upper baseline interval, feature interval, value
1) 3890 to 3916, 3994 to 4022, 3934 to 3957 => 0.34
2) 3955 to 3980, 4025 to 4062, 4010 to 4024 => -0.20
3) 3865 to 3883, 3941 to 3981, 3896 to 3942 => 0.14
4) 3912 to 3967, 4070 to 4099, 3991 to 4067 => -0.15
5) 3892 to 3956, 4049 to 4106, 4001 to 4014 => -0.19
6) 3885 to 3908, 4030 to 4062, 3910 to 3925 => -0.05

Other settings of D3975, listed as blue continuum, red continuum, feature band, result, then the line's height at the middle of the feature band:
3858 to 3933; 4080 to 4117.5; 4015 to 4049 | -3.35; 81.9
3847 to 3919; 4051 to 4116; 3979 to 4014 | -2.38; 80.8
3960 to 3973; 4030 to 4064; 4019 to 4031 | -3.24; 73.3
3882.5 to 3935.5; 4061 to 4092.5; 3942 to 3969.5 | 4.14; 68.7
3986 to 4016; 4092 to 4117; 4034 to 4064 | -0.16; 87.6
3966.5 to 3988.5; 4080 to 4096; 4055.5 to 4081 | 0.45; 87.8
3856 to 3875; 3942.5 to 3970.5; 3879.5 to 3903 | 0.10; 67.4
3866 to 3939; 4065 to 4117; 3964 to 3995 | 4.04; 73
